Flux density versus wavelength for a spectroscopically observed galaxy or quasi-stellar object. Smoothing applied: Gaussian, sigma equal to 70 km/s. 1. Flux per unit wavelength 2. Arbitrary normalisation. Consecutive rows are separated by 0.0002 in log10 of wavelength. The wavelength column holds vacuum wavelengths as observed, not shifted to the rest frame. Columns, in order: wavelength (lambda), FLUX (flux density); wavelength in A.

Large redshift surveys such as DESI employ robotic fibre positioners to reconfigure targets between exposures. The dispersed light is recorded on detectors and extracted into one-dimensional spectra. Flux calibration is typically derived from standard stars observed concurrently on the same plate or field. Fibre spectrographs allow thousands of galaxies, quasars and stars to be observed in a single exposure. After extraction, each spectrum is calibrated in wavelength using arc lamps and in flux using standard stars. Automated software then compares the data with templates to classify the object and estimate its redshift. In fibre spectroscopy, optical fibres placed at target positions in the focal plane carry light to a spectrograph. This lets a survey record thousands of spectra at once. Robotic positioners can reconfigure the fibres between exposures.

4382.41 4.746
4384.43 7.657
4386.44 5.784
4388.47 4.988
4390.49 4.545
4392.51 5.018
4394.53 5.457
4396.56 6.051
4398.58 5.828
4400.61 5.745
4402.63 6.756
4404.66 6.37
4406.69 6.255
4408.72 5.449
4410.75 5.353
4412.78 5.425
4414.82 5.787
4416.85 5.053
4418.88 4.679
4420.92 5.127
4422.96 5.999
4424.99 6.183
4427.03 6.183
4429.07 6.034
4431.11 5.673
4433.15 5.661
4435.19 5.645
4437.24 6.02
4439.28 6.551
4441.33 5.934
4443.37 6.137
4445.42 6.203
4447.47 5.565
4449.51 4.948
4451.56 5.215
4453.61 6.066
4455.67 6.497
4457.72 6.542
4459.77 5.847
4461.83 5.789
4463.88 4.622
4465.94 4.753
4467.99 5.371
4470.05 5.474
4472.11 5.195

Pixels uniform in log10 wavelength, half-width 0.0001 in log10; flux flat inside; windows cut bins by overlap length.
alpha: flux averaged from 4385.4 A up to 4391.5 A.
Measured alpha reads 5.12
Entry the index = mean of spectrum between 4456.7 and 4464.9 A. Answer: 5.7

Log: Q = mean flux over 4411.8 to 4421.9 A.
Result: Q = 5.21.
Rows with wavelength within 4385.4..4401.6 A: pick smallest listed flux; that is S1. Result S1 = 4.545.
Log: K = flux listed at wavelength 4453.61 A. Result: 6.066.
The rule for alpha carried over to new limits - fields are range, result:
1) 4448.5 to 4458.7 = 5.85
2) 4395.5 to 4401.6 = 5.87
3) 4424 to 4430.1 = 6.13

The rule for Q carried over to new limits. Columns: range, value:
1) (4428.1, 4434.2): 5.79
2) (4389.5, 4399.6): 5.38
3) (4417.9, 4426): 5.5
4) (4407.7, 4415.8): 5.5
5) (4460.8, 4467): 5.06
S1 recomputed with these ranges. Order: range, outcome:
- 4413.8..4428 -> 4.679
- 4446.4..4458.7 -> 4.948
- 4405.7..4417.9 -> 5.053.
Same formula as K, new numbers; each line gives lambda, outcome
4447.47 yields 5.565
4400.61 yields 5.745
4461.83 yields 5.789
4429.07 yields 6.034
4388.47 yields 4.988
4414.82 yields 5.787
